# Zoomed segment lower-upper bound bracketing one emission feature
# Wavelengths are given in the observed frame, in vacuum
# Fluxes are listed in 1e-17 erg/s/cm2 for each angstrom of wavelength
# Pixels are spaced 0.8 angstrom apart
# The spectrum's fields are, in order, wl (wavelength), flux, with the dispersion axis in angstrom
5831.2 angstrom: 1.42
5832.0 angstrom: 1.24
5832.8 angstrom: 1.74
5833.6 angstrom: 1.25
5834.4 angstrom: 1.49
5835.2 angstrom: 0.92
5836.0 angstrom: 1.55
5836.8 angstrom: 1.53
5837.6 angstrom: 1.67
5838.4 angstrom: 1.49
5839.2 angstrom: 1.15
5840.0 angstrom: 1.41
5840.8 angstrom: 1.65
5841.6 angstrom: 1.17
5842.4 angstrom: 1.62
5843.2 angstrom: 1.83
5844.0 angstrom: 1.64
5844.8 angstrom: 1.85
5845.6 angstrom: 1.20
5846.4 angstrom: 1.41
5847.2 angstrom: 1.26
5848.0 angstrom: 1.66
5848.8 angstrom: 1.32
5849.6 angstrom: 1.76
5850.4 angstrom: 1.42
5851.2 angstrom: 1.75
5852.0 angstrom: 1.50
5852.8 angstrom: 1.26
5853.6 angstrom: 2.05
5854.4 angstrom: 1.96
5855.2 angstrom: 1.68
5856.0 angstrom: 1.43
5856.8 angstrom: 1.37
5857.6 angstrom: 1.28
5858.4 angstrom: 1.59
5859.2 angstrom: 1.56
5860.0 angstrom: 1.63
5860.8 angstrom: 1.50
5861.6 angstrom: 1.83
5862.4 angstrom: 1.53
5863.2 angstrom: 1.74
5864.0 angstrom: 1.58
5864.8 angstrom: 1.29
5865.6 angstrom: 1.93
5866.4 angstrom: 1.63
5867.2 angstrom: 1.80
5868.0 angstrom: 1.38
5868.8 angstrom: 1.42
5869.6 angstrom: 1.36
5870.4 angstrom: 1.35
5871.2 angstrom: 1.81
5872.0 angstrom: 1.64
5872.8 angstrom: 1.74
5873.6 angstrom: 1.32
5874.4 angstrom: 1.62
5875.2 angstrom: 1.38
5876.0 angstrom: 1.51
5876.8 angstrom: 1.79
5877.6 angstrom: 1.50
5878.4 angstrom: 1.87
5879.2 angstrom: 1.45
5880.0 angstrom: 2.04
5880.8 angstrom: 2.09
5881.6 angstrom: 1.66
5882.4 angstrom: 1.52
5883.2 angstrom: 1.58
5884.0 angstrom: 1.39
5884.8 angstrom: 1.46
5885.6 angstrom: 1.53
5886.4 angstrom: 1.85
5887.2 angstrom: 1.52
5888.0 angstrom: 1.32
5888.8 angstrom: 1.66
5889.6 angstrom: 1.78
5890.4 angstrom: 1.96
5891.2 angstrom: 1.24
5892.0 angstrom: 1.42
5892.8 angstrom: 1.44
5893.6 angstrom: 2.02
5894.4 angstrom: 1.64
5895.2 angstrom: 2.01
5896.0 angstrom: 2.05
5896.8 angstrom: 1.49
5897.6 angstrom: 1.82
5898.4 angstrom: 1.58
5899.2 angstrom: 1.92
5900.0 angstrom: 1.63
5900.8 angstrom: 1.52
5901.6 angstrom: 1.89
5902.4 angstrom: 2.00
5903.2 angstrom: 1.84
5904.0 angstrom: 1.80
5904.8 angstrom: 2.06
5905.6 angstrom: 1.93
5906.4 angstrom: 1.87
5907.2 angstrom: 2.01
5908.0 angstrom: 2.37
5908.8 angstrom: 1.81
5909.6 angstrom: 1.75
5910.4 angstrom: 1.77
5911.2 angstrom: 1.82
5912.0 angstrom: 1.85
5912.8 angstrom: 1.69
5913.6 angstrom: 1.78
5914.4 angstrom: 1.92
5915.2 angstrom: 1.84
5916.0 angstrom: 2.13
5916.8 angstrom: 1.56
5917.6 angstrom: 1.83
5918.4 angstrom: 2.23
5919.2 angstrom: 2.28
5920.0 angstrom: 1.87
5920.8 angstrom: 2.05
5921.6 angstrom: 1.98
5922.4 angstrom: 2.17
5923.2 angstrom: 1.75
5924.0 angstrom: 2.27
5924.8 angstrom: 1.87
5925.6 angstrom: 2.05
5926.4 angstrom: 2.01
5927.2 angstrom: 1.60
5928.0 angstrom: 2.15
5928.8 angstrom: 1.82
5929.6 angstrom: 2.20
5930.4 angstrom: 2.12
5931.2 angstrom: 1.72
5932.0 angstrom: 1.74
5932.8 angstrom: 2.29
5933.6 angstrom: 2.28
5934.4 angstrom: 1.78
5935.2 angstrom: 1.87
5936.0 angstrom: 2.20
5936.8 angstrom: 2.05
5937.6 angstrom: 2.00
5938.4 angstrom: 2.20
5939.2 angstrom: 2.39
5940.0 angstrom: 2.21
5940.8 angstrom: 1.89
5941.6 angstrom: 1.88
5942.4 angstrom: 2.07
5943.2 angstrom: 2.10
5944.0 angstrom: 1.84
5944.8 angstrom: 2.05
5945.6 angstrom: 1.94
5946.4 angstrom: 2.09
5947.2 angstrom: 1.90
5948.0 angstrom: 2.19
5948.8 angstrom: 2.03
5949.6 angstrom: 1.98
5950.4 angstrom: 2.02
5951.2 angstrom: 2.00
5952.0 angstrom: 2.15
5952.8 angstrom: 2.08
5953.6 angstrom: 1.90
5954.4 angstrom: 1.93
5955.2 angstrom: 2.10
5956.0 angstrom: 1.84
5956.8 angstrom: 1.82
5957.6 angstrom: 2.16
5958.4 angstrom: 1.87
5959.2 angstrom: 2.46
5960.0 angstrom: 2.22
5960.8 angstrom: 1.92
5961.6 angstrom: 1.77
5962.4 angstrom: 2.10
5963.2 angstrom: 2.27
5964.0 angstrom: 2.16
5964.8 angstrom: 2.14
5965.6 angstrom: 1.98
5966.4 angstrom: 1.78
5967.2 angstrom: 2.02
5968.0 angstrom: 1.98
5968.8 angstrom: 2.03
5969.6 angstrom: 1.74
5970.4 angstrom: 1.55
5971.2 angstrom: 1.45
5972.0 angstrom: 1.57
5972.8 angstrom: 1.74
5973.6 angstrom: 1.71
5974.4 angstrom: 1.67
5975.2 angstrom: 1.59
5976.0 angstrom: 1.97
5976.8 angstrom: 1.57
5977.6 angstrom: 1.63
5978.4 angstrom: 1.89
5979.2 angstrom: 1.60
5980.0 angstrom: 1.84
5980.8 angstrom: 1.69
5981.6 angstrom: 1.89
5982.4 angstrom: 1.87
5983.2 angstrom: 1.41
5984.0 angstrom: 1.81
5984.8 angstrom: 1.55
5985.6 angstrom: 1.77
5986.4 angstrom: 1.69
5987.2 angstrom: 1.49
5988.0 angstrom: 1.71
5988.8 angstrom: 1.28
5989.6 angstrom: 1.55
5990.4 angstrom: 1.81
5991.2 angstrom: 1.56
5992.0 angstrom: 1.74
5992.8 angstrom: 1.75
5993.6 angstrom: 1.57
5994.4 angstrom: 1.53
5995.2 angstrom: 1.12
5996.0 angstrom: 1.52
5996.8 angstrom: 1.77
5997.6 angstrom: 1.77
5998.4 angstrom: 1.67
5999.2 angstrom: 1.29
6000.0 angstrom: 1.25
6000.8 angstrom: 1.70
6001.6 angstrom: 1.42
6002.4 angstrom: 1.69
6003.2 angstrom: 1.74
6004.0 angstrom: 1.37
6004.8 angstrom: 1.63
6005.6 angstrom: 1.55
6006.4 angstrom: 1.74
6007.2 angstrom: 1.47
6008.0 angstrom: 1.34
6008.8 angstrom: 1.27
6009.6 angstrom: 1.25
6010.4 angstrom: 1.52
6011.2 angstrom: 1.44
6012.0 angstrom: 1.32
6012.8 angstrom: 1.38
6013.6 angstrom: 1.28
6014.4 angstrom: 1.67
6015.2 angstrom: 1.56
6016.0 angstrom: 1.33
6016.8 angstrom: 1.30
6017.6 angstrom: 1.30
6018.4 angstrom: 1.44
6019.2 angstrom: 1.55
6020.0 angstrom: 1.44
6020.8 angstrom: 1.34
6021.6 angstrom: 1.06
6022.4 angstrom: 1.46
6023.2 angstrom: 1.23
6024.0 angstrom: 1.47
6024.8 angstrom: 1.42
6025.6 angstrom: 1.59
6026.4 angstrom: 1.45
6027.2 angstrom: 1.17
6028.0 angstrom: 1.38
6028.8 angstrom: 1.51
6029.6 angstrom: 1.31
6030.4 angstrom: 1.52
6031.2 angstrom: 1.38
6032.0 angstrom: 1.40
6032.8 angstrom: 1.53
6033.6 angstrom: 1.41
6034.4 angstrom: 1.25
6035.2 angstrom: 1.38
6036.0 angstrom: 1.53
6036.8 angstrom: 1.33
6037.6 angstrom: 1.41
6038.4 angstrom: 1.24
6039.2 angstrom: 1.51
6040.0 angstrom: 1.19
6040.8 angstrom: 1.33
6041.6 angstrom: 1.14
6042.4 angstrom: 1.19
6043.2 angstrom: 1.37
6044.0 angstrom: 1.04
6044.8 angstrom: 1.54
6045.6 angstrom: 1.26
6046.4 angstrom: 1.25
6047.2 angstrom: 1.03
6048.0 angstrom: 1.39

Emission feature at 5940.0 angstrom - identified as C III]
